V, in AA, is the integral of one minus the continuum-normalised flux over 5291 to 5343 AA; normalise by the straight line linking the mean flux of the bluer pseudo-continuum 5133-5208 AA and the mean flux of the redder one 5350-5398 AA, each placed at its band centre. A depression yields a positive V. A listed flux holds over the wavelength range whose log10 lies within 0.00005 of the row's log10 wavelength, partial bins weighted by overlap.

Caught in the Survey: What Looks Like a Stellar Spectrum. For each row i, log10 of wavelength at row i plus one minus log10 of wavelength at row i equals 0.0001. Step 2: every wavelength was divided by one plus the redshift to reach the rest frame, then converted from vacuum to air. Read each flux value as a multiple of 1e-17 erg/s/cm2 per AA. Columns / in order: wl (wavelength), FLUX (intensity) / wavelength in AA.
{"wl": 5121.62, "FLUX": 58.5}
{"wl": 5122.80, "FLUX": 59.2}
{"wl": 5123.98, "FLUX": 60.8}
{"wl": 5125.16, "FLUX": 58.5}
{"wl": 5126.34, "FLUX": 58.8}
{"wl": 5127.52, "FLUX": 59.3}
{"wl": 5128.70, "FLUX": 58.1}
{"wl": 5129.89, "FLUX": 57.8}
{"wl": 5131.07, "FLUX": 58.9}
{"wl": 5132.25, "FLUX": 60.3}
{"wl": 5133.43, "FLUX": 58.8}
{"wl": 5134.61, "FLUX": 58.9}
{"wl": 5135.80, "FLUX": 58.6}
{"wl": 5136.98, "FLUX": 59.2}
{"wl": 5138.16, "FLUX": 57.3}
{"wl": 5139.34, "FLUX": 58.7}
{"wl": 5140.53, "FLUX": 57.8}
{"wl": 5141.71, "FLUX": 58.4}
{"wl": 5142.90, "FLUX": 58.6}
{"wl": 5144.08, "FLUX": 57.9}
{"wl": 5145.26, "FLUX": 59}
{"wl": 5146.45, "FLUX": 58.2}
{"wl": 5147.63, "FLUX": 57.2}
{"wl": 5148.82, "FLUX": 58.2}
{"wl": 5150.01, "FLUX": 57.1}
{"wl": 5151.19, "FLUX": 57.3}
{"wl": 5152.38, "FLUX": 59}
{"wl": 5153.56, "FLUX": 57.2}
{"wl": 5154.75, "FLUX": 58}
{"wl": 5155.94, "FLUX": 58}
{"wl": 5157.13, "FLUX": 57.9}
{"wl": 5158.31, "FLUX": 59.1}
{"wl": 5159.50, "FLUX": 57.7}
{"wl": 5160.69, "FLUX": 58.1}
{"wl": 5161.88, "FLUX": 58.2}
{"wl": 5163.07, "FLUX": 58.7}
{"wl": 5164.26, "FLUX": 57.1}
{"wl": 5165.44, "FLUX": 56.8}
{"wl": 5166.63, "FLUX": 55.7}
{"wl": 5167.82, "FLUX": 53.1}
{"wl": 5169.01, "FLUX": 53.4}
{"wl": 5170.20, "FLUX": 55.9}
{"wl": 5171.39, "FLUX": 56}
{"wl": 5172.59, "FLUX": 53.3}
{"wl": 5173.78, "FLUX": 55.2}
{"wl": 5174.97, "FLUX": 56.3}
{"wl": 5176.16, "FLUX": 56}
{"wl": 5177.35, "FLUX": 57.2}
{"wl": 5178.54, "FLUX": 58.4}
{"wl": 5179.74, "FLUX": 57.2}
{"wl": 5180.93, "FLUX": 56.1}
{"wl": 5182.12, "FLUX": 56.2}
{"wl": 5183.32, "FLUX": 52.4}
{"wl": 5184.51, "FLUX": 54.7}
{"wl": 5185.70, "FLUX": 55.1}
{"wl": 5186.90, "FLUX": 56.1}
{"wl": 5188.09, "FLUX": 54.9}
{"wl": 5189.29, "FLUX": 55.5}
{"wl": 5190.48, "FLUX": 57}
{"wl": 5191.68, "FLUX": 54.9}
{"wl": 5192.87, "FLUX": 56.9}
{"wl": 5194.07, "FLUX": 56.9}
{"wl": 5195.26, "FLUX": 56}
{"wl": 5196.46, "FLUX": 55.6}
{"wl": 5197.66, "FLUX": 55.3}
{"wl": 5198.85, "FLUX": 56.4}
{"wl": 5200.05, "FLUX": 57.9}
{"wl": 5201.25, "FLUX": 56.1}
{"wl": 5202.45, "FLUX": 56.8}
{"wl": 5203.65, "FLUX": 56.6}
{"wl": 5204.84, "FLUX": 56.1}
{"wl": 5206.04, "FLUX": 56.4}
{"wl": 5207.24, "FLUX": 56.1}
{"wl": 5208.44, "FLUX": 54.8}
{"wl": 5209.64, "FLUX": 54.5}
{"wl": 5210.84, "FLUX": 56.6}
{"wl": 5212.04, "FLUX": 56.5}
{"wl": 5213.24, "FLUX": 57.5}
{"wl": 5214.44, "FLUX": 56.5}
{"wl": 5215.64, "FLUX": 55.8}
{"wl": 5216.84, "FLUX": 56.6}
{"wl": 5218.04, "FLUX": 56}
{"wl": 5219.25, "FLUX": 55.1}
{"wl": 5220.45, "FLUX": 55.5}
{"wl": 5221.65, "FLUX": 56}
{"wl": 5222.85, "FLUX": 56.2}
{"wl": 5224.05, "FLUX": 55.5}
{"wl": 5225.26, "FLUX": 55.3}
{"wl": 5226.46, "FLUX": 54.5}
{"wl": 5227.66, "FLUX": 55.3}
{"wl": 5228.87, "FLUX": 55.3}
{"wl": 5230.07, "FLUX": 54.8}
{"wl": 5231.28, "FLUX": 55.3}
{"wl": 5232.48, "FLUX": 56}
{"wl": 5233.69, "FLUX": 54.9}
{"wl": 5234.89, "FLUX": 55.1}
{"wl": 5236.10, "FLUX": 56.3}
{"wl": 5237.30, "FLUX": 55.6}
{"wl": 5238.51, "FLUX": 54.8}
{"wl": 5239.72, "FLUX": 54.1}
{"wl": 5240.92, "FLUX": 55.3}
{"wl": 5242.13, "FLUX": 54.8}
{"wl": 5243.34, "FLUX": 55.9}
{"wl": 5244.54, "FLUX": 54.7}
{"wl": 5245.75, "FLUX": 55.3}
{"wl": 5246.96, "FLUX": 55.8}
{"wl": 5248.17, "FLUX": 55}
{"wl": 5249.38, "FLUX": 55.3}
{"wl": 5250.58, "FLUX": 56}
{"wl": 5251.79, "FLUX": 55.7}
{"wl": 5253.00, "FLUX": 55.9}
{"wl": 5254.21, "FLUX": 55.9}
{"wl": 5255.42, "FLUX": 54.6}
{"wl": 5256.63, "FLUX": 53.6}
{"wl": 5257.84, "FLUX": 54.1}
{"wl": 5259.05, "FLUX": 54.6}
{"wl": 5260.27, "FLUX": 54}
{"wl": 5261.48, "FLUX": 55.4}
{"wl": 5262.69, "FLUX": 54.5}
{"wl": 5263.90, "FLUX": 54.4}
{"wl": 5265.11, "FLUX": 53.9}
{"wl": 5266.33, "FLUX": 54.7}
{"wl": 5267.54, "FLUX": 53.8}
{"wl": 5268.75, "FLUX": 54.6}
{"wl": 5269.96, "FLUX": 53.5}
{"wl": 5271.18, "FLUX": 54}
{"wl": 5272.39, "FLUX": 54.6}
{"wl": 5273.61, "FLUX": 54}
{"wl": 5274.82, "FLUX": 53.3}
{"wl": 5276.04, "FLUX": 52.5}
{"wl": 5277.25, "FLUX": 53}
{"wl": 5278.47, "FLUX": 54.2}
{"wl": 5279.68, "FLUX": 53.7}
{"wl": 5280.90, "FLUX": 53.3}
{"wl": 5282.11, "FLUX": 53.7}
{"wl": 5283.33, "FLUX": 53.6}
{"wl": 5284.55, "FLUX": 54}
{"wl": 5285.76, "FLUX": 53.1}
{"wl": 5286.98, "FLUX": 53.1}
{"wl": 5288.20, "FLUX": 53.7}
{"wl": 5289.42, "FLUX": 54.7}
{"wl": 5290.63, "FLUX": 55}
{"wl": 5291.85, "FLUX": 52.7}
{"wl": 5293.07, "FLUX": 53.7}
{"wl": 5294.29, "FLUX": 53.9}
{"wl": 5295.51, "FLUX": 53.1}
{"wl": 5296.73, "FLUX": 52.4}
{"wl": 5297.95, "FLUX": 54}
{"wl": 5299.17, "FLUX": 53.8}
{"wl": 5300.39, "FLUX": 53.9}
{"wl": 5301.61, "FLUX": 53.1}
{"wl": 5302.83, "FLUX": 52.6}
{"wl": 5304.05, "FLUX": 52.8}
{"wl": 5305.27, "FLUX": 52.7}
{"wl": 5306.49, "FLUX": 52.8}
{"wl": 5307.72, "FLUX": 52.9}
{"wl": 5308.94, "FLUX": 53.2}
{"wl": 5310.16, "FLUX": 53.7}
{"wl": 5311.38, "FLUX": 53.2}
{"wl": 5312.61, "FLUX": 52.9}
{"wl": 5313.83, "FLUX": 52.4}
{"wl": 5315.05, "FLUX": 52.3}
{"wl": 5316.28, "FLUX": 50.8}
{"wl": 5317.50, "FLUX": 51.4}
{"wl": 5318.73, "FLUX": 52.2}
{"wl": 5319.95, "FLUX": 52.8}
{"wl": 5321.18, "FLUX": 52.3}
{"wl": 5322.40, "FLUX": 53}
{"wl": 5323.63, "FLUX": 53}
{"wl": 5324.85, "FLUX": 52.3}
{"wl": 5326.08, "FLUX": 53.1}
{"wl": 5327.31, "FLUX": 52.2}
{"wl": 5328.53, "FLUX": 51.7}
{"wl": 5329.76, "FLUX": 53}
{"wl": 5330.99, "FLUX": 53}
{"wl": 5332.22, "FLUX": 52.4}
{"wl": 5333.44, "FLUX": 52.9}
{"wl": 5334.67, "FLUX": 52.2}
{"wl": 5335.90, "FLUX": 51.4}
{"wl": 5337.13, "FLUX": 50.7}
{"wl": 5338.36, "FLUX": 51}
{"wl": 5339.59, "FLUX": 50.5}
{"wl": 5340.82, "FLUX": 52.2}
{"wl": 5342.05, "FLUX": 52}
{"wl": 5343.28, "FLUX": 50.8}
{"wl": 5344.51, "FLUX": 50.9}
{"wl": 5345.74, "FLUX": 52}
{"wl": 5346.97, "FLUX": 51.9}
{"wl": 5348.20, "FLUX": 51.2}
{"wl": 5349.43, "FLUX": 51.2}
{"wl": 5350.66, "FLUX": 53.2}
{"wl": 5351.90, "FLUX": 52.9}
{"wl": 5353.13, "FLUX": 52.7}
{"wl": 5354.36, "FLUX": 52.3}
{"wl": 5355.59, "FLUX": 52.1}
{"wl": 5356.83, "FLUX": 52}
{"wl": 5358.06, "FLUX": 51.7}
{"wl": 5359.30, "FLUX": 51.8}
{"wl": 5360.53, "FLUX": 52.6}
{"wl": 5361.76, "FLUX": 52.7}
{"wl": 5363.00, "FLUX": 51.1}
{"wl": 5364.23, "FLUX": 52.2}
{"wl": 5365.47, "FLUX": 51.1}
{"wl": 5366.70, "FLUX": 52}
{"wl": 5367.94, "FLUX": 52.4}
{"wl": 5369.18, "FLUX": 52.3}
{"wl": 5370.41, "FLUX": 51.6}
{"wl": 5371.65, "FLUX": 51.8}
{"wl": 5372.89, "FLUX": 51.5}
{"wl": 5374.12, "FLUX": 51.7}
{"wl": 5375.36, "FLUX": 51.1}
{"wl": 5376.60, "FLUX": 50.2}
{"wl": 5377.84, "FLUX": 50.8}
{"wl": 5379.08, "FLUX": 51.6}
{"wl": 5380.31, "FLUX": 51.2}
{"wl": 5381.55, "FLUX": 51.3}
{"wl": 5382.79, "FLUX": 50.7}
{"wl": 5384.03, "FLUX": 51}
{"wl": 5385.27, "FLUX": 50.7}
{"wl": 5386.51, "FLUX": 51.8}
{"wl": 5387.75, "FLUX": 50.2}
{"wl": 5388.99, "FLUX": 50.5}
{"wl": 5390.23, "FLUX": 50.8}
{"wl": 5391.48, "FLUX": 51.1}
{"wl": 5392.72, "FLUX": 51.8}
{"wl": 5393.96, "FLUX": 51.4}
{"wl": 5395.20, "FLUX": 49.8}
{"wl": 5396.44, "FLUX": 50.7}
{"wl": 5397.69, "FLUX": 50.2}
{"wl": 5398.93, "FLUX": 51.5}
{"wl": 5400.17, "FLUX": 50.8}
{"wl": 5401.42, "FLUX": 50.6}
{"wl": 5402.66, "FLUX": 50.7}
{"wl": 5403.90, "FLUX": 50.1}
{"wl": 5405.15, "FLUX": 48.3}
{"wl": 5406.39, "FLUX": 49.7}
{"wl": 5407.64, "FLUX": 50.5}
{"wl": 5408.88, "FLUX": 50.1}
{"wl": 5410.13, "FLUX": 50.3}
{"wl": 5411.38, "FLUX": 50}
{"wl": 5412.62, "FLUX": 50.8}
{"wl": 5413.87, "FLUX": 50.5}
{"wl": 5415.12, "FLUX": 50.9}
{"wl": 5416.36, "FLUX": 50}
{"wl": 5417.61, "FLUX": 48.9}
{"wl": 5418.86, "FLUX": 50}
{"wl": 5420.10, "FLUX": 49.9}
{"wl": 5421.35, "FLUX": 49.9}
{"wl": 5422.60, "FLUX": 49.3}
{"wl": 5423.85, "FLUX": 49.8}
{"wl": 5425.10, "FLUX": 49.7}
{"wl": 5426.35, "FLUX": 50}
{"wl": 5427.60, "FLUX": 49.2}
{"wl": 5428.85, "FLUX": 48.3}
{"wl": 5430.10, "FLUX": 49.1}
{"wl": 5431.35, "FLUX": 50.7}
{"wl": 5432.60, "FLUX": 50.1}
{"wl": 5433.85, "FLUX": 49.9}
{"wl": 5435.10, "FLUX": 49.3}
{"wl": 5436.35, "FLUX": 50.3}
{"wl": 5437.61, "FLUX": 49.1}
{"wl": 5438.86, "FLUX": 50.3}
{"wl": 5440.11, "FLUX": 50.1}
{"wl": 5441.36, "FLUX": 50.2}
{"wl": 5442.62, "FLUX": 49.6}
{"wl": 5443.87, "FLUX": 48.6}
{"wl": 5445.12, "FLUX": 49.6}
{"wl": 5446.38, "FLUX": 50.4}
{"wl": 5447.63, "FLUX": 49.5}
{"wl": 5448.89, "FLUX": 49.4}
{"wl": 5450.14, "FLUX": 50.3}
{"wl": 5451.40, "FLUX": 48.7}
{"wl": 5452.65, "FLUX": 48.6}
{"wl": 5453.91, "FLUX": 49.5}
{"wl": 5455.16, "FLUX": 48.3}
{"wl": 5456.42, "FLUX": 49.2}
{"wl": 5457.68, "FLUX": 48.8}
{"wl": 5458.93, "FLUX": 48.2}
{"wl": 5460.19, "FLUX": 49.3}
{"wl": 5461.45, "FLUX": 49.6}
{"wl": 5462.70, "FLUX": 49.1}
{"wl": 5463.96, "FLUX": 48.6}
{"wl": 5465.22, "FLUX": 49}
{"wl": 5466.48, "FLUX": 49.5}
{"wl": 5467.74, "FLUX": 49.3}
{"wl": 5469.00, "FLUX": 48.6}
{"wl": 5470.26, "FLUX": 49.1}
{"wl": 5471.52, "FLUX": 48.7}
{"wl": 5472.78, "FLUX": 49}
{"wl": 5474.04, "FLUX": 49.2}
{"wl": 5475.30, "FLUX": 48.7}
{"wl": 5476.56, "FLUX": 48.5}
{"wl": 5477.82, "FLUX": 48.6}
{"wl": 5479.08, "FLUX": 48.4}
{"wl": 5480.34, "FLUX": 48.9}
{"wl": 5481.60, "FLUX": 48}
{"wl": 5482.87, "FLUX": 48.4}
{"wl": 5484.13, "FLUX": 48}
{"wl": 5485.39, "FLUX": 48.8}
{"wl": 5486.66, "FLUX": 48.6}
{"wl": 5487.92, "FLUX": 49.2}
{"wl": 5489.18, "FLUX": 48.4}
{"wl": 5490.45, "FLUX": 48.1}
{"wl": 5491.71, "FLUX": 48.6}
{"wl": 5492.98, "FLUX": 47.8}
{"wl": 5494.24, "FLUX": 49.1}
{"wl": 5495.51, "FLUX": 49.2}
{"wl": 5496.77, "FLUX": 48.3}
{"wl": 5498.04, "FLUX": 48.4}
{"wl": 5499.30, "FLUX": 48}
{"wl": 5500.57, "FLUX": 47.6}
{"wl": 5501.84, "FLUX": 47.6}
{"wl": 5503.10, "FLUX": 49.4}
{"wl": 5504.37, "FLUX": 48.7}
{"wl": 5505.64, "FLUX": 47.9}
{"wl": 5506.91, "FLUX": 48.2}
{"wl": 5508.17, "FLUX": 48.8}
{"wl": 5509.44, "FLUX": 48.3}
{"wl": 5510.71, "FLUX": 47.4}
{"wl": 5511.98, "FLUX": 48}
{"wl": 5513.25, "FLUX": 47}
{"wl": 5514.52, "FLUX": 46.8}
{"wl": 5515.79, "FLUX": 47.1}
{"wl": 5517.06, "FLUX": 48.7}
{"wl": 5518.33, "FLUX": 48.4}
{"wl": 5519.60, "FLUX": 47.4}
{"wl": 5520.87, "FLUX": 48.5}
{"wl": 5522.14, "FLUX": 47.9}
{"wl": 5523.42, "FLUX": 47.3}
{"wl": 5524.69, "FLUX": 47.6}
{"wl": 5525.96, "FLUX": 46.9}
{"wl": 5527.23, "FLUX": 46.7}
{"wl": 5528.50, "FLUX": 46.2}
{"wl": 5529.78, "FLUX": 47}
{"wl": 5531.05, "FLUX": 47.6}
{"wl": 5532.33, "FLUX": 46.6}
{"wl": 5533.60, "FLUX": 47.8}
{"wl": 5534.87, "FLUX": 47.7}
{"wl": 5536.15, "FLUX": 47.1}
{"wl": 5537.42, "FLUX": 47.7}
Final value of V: 0.4 AA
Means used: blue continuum 56.8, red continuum 51.5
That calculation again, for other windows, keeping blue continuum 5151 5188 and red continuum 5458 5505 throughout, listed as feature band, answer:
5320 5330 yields 0.0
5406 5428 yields 0.1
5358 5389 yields -0.1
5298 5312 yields 0.0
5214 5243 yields -0.2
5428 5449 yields 0.0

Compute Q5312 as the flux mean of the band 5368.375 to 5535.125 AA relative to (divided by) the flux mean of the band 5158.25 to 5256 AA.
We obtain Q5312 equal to 0.88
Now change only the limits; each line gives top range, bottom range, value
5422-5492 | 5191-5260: 0.88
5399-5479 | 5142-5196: 0.87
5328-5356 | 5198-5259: 0.93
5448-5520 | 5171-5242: 0.87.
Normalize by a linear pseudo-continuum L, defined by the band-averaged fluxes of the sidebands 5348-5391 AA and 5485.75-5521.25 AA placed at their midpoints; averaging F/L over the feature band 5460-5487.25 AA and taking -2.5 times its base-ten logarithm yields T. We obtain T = 0.00 mag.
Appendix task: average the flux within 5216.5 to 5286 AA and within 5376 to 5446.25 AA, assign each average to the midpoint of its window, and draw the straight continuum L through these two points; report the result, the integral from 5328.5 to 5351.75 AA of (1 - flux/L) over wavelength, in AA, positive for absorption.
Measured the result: 0.2 AA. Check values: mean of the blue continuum 54.8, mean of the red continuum 50.2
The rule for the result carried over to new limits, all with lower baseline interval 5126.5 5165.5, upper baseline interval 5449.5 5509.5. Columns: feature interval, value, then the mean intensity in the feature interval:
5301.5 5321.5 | 0.3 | 52.6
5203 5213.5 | 0.1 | 56.1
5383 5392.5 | 0.1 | 50.9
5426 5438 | 0.1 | 49.6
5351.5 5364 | 0.0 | 52.2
